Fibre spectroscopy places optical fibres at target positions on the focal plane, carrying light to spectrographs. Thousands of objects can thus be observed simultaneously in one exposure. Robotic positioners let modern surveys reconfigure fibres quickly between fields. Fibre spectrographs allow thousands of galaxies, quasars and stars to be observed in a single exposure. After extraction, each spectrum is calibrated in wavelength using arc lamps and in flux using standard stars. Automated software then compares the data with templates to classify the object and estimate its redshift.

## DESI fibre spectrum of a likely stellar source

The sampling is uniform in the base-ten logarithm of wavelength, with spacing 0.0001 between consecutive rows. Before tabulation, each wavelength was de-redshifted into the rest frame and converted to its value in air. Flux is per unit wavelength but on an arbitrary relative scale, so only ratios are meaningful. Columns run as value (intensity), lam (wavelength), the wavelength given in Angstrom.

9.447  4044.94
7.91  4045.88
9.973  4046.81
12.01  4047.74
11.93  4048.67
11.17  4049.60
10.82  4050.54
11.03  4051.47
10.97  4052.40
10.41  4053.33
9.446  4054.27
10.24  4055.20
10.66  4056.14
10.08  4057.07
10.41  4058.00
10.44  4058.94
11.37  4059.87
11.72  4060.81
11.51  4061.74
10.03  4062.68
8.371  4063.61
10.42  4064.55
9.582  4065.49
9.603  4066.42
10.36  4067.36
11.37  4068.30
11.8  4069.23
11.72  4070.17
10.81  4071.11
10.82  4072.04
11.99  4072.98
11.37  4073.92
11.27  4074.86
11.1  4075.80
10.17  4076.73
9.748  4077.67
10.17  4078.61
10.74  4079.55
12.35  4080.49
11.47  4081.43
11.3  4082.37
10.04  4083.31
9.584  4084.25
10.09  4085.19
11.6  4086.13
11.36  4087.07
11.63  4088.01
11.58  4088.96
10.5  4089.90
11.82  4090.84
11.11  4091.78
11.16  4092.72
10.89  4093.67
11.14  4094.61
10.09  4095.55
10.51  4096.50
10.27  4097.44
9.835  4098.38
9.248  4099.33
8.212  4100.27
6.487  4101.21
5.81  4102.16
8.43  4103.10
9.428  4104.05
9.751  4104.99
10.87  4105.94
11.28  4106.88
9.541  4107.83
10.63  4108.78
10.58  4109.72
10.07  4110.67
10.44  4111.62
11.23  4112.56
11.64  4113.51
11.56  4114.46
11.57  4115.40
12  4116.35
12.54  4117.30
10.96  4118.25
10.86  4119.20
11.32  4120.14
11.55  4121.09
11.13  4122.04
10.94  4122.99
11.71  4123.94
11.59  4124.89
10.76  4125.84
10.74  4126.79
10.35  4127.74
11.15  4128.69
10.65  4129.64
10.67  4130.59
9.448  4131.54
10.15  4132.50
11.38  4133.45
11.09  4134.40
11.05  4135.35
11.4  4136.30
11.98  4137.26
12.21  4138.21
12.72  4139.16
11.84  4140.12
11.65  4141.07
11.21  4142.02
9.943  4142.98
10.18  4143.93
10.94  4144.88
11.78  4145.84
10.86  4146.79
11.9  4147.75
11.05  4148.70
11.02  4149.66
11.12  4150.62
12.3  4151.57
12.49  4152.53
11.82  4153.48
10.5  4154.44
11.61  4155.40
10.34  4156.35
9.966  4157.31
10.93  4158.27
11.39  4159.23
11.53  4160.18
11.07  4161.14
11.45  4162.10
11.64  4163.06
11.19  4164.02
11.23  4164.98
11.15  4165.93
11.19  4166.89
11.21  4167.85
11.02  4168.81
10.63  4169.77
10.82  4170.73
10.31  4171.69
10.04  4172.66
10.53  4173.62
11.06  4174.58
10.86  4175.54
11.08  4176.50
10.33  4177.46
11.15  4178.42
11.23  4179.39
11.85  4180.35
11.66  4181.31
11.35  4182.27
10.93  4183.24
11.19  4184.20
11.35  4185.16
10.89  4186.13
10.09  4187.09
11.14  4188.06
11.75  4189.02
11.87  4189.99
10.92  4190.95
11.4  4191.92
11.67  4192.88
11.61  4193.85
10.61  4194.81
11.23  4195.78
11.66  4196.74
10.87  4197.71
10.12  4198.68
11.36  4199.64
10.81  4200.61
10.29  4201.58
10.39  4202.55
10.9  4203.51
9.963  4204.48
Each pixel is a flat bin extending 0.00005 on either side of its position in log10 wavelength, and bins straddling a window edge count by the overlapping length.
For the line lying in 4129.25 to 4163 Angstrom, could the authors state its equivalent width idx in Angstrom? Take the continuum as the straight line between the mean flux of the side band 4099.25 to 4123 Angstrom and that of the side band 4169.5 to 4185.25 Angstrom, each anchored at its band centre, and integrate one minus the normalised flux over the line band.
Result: -1.7 Angstrom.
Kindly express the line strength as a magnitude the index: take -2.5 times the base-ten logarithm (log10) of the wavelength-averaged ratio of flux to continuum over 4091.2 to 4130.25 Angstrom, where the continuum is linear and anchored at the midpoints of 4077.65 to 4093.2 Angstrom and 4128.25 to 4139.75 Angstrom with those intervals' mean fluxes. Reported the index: 0.06 mag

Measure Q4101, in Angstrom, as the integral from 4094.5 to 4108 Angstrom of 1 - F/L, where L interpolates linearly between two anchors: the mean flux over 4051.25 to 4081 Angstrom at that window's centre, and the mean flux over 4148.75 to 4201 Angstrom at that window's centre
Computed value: 1.9 Angstrom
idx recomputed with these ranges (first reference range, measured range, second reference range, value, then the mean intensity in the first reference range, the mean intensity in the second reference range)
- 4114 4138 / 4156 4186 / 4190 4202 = 0.23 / 11.2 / 11.1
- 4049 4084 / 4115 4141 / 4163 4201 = -0.83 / 10.7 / 11.1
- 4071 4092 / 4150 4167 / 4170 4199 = -0.37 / 11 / 11.1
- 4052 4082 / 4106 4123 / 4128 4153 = -0.09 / 10.7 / 11.2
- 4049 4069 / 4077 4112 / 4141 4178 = 1.42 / 10.5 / 11.1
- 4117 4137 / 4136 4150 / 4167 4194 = -0.45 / 11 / 11.1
